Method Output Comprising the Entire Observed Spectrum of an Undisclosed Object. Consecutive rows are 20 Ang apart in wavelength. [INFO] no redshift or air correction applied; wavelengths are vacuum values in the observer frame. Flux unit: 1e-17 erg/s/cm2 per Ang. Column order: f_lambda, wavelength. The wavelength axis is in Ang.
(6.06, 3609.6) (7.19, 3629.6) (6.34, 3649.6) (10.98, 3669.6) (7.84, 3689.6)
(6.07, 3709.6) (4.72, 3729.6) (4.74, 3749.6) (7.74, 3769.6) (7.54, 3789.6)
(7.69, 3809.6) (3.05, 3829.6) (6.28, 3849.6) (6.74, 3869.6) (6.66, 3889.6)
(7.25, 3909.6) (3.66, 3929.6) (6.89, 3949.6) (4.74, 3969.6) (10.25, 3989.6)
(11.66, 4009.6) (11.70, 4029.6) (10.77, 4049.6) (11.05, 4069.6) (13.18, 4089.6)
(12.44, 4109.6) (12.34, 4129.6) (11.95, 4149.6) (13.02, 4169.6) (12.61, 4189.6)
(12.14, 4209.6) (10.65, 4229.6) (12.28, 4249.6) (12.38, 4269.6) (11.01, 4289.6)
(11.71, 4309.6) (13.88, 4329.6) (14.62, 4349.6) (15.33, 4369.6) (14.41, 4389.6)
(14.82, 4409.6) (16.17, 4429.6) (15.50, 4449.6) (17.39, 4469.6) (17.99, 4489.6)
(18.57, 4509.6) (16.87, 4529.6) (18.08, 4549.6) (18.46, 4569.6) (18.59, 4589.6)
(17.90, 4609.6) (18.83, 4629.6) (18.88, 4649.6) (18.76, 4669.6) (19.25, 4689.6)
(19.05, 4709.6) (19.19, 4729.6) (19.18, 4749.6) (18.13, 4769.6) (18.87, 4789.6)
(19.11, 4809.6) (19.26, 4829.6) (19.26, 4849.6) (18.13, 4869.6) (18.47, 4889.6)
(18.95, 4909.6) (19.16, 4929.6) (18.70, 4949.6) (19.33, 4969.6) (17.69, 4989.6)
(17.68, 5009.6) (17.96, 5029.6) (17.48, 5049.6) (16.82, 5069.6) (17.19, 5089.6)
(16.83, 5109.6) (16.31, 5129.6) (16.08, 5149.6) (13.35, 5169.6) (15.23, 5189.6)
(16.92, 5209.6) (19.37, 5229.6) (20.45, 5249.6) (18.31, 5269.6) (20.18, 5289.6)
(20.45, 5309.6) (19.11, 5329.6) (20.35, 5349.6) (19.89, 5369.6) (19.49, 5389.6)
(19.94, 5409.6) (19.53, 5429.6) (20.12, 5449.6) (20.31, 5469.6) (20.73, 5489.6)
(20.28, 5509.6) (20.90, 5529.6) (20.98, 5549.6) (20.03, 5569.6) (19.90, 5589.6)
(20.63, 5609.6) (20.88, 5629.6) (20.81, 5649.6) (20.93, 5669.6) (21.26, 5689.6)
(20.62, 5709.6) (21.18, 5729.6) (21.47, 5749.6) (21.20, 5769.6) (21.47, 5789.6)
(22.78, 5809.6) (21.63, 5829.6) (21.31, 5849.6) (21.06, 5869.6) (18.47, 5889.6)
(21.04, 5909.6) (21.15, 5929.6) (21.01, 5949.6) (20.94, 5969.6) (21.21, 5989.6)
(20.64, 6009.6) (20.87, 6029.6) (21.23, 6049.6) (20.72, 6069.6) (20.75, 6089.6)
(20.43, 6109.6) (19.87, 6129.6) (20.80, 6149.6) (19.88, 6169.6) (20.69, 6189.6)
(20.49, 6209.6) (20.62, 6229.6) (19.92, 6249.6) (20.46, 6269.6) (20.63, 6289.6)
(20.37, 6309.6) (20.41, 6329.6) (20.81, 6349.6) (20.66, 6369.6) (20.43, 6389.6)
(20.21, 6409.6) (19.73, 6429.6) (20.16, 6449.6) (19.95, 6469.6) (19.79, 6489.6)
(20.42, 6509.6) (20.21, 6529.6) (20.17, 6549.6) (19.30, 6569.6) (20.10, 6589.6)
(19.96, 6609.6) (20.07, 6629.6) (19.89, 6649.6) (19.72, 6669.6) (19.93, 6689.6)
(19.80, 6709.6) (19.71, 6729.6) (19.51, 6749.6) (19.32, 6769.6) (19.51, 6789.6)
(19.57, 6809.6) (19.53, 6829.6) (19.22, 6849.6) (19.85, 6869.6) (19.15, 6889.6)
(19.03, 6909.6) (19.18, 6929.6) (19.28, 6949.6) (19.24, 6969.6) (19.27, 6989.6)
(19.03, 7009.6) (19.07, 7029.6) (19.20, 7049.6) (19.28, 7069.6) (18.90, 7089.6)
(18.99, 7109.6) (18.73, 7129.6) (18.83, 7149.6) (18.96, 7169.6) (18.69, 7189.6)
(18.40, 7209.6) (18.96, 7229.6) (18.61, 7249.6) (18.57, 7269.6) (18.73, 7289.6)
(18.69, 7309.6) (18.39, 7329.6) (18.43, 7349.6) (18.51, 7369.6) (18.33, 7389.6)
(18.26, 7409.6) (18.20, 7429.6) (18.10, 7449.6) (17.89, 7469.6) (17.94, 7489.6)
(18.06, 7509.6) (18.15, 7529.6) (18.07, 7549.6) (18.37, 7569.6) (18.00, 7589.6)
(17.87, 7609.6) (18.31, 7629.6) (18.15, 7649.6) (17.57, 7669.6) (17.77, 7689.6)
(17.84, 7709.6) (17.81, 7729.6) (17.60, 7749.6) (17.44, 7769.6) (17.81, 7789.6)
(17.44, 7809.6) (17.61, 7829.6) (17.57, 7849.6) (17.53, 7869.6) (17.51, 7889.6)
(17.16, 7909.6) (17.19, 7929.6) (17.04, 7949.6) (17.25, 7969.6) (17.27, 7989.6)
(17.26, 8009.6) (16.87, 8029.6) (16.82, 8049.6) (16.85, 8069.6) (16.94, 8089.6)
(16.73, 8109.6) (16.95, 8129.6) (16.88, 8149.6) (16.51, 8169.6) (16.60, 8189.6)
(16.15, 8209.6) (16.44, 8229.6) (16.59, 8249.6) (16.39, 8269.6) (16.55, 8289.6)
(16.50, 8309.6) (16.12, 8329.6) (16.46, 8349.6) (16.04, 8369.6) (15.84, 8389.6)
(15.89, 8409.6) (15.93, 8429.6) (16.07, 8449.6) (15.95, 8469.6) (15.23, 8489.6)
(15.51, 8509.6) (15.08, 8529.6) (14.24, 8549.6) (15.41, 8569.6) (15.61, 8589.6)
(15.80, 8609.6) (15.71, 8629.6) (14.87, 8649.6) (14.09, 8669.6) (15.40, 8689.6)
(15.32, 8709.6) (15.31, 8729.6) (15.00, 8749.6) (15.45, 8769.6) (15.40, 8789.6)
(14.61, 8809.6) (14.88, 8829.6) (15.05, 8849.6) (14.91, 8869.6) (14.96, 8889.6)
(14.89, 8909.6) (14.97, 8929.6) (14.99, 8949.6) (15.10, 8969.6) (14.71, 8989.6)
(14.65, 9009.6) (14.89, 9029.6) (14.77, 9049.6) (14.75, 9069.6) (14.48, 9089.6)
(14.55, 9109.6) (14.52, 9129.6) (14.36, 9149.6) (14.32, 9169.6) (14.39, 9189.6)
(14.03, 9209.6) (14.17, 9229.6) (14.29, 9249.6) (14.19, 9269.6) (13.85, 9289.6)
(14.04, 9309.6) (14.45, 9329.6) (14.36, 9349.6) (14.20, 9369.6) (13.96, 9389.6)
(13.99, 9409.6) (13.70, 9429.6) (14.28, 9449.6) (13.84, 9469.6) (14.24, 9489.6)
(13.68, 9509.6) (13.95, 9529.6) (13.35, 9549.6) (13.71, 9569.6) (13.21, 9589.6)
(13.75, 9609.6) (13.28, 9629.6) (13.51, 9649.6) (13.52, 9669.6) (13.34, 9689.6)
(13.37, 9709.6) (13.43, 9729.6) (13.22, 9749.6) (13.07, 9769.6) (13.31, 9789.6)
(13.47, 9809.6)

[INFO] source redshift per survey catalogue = 0.00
